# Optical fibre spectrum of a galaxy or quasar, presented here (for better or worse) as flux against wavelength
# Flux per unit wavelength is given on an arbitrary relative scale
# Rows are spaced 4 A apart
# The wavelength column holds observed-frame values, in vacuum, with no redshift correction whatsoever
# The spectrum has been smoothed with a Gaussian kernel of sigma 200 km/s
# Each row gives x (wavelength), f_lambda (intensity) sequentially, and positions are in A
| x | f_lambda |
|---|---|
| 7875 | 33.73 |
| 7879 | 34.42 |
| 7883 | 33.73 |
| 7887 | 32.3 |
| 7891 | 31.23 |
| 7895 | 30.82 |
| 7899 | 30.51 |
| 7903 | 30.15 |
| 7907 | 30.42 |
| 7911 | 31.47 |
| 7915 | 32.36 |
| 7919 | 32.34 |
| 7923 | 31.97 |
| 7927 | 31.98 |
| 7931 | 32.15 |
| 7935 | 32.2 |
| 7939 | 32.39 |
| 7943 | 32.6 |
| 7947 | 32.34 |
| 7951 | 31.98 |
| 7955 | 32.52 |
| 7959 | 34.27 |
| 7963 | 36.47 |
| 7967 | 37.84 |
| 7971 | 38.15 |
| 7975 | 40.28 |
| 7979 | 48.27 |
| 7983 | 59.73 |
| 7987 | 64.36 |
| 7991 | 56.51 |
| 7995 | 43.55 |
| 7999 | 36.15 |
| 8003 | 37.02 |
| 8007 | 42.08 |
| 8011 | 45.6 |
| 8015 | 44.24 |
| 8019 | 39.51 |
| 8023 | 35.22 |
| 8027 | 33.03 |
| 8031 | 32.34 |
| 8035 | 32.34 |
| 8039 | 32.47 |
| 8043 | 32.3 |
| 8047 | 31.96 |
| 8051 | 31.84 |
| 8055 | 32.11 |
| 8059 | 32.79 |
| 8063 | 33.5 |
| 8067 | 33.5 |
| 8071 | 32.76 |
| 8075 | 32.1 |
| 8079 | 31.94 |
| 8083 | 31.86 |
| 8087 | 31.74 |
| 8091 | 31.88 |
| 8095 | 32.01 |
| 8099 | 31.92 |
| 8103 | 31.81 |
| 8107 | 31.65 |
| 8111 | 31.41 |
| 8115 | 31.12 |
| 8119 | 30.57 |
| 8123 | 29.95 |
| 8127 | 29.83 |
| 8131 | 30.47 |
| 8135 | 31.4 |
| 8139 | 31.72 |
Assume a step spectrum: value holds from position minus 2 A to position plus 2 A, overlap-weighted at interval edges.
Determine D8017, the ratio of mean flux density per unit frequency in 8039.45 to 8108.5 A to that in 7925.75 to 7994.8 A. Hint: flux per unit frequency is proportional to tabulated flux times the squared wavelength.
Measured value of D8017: 0.83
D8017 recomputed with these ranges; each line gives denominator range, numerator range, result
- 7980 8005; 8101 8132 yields 0.64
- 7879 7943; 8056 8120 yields 1.05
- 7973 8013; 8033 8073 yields 0.70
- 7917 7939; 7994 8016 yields 1.31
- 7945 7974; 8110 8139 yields 0.91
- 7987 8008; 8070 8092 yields 0.72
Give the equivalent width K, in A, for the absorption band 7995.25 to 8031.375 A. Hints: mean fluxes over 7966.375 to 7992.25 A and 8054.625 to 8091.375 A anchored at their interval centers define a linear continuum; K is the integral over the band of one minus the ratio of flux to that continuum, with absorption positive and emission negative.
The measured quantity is 3.8 A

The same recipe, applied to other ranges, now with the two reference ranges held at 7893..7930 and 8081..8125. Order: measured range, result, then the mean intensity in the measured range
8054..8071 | -0.85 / 33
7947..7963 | -0.98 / 33.3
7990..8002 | -4.73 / 43.8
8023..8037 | -0.68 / 32.9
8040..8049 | -0.21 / 32.2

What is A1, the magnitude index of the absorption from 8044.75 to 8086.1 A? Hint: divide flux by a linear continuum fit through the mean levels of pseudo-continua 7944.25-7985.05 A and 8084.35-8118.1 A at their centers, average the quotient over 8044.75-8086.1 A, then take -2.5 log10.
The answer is 0.039 mag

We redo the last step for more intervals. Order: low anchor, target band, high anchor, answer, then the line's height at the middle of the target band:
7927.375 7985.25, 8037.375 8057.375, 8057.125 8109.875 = 0.05 mag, 33.7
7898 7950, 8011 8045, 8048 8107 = -0.12 mag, 32.1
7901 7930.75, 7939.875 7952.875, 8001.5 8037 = 0.04 mag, 33.4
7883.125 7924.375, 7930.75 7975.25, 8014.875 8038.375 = -0.04 mag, 33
